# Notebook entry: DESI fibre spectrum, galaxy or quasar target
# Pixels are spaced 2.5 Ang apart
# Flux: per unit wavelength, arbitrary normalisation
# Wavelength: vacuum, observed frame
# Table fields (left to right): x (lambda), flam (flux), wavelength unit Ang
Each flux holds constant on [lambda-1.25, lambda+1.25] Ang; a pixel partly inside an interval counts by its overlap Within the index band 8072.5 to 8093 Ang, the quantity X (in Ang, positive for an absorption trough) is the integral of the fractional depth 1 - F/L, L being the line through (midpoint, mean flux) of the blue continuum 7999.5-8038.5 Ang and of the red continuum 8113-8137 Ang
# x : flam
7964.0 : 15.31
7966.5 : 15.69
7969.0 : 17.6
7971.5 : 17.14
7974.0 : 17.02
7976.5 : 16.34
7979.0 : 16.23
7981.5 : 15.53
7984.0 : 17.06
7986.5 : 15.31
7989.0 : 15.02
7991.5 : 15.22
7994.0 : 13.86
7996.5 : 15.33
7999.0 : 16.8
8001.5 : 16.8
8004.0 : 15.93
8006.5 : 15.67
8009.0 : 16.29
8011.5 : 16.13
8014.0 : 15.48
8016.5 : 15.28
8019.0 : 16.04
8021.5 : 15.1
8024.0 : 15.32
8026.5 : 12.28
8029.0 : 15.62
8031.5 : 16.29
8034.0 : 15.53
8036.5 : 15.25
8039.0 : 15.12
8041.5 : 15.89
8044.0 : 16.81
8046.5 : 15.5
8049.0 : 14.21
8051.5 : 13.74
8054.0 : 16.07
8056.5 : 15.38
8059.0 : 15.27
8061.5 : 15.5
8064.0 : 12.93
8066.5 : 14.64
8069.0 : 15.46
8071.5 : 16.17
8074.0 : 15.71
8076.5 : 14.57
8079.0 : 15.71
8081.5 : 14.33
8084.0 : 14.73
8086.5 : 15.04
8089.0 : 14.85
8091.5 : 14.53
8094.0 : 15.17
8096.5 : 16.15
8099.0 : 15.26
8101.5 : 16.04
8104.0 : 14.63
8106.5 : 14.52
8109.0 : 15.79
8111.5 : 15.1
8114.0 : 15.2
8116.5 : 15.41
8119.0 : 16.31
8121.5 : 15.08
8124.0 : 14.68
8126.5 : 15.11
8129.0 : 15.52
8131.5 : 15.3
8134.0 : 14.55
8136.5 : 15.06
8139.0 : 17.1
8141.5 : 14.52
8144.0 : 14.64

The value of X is 0.5 Ang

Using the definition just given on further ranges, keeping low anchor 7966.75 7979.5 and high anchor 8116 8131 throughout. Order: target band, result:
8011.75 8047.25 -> 1.85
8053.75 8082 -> 1.34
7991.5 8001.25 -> 0.66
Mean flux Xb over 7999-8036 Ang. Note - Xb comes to 15.6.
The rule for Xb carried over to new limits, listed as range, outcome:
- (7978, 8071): 15.4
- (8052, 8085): 15.1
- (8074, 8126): 15.2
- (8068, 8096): 15.1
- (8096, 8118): 15.3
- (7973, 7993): 15.9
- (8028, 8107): 15.2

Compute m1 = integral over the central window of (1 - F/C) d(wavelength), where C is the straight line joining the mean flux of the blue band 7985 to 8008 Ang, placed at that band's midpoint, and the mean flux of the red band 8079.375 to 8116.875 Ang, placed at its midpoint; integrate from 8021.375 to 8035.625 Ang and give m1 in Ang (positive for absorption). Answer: 0.4 Ang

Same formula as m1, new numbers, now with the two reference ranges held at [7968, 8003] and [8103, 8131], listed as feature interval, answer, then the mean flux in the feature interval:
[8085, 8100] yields 0.22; 15.2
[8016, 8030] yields 0.82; 14.9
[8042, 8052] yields 0.29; 15.2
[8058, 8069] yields 0.64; 14.7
